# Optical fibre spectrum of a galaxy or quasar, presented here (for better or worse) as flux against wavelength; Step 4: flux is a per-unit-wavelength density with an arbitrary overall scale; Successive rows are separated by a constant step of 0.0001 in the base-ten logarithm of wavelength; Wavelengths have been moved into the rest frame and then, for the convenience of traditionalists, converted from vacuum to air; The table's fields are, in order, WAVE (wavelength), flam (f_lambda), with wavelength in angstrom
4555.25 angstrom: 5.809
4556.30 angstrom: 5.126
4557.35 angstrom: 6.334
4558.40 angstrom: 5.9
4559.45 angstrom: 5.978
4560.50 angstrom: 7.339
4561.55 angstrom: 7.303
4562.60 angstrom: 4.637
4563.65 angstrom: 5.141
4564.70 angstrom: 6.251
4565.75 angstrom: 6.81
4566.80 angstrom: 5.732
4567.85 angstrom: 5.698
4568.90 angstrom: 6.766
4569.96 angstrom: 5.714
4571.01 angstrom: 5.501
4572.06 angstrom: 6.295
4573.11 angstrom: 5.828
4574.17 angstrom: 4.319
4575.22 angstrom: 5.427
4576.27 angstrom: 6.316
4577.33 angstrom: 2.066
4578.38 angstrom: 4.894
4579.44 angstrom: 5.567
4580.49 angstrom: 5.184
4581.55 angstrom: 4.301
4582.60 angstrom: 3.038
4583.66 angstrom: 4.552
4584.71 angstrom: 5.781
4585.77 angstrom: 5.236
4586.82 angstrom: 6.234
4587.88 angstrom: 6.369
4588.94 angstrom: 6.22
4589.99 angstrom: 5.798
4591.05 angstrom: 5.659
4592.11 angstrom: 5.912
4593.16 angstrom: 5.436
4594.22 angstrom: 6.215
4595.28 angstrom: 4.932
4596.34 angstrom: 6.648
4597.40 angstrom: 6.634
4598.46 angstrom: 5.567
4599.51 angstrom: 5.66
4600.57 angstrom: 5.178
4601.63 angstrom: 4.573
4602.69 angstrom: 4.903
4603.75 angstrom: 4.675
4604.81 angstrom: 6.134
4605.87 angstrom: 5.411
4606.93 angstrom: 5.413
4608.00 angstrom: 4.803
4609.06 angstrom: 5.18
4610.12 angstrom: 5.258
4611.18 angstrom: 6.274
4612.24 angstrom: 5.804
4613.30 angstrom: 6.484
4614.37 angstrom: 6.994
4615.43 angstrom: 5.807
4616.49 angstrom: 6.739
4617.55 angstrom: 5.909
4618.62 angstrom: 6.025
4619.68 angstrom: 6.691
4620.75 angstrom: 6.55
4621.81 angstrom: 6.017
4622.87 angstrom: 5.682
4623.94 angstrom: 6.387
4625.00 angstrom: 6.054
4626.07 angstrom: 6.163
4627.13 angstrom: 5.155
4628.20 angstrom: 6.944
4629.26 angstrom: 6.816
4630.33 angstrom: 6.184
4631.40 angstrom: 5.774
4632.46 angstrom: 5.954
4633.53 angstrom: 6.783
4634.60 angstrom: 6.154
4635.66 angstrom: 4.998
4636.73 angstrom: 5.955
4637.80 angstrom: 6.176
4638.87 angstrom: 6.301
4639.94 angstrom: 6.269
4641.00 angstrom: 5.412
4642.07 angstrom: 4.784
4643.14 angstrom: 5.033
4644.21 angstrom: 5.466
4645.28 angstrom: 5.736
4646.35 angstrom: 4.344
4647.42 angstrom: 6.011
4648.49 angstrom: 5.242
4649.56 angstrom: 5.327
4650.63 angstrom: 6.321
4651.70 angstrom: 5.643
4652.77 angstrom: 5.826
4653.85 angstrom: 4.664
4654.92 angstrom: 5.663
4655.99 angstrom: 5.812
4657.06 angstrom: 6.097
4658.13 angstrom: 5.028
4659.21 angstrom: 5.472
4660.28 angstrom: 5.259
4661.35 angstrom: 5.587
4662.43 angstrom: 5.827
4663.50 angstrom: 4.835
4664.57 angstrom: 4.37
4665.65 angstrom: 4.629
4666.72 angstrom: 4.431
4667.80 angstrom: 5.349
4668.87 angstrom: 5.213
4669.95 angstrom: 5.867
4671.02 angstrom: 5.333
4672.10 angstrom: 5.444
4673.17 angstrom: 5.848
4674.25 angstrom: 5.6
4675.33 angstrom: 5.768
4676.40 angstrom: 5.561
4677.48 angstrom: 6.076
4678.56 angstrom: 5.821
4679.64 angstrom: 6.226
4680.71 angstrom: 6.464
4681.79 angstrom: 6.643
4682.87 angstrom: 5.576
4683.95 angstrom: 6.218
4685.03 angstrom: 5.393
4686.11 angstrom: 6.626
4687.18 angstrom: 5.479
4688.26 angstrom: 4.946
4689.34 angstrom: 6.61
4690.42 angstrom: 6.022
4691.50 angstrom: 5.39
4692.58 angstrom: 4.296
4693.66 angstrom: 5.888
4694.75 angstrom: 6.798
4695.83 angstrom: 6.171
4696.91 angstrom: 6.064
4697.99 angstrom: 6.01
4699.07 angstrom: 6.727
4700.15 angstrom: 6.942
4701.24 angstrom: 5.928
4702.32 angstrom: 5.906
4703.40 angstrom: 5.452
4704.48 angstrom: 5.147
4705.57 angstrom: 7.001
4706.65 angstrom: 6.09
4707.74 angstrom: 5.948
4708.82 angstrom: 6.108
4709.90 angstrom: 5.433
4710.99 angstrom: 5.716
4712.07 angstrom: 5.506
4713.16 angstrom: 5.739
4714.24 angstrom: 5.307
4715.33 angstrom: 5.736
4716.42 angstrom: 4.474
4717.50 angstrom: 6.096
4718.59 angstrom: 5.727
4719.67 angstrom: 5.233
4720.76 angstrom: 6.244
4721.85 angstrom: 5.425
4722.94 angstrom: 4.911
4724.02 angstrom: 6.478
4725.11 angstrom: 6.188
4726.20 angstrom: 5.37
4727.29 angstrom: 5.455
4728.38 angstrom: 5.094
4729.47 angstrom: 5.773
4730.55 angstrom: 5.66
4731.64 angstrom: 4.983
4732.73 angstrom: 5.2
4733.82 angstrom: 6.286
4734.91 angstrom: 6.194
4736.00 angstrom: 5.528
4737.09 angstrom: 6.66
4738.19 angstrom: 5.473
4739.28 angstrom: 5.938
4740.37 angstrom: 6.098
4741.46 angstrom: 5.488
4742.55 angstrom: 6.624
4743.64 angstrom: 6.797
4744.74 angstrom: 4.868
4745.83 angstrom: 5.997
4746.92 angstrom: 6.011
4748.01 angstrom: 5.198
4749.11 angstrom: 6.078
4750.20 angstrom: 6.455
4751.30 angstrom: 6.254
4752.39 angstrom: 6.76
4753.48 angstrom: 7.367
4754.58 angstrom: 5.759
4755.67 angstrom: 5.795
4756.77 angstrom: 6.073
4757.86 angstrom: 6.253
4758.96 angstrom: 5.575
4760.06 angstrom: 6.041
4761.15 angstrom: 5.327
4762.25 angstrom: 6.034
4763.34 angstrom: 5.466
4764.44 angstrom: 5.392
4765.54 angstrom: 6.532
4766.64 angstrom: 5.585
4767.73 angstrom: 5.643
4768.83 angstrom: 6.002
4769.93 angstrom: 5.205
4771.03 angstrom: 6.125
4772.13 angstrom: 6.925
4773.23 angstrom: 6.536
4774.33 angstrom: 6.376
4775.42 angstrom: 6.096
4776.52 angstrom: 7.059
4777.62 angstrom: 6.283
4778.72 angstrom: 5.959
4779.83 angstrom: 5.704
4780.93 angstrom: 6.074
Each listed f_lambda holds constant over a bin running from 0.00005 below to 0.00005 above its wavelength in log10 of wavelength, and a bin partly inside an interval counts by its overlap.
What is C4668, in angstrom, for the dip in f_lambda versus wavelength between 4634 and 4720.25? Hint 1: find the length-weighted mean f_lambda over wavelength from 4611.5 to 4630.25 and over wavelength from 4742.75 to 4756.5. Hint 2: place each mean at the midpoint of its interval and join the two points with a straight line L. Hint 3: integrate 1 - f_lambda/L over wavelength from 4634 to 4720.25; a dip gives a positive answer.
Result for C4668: 7.3 angstrom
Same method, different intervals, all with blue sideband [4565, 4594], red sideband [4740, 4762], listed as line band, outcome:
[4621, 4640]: -1.6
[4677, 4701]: -0.8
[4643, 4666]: 1.3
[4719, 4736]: 0.9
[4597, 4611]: 0.5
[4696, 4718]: 0.1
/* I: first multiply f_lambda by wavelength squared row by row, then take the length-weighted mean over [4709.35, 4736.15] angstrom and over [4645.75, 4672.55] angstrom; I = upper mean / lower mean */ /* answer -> 1.1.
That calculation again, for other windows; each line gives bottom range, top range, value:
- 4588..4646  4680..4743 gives 1.04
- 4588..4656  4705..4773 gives 1.06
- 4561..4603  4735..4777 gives 1.18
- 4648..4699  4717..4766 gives 1.07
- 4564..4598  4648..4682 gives 1.04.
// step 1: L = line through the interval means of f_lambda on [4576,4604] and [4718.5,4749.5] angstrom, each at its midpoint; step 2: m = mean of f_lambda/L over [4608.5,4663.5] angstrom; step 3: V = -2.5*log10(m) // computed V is -0.07 mag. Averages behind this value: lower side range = 5.31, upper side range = 5.76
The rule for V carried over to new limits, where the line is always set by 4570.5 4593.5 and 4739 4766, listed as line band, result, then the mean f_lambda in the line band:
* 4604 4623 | -0.10 mag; 5.94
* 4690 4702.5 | -0.05 mag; 6.01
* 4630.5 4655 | -0.02 mag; 5.65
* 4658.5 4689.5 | 0.02 mag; 5.59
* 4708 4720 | 0.05 mag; 5.57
